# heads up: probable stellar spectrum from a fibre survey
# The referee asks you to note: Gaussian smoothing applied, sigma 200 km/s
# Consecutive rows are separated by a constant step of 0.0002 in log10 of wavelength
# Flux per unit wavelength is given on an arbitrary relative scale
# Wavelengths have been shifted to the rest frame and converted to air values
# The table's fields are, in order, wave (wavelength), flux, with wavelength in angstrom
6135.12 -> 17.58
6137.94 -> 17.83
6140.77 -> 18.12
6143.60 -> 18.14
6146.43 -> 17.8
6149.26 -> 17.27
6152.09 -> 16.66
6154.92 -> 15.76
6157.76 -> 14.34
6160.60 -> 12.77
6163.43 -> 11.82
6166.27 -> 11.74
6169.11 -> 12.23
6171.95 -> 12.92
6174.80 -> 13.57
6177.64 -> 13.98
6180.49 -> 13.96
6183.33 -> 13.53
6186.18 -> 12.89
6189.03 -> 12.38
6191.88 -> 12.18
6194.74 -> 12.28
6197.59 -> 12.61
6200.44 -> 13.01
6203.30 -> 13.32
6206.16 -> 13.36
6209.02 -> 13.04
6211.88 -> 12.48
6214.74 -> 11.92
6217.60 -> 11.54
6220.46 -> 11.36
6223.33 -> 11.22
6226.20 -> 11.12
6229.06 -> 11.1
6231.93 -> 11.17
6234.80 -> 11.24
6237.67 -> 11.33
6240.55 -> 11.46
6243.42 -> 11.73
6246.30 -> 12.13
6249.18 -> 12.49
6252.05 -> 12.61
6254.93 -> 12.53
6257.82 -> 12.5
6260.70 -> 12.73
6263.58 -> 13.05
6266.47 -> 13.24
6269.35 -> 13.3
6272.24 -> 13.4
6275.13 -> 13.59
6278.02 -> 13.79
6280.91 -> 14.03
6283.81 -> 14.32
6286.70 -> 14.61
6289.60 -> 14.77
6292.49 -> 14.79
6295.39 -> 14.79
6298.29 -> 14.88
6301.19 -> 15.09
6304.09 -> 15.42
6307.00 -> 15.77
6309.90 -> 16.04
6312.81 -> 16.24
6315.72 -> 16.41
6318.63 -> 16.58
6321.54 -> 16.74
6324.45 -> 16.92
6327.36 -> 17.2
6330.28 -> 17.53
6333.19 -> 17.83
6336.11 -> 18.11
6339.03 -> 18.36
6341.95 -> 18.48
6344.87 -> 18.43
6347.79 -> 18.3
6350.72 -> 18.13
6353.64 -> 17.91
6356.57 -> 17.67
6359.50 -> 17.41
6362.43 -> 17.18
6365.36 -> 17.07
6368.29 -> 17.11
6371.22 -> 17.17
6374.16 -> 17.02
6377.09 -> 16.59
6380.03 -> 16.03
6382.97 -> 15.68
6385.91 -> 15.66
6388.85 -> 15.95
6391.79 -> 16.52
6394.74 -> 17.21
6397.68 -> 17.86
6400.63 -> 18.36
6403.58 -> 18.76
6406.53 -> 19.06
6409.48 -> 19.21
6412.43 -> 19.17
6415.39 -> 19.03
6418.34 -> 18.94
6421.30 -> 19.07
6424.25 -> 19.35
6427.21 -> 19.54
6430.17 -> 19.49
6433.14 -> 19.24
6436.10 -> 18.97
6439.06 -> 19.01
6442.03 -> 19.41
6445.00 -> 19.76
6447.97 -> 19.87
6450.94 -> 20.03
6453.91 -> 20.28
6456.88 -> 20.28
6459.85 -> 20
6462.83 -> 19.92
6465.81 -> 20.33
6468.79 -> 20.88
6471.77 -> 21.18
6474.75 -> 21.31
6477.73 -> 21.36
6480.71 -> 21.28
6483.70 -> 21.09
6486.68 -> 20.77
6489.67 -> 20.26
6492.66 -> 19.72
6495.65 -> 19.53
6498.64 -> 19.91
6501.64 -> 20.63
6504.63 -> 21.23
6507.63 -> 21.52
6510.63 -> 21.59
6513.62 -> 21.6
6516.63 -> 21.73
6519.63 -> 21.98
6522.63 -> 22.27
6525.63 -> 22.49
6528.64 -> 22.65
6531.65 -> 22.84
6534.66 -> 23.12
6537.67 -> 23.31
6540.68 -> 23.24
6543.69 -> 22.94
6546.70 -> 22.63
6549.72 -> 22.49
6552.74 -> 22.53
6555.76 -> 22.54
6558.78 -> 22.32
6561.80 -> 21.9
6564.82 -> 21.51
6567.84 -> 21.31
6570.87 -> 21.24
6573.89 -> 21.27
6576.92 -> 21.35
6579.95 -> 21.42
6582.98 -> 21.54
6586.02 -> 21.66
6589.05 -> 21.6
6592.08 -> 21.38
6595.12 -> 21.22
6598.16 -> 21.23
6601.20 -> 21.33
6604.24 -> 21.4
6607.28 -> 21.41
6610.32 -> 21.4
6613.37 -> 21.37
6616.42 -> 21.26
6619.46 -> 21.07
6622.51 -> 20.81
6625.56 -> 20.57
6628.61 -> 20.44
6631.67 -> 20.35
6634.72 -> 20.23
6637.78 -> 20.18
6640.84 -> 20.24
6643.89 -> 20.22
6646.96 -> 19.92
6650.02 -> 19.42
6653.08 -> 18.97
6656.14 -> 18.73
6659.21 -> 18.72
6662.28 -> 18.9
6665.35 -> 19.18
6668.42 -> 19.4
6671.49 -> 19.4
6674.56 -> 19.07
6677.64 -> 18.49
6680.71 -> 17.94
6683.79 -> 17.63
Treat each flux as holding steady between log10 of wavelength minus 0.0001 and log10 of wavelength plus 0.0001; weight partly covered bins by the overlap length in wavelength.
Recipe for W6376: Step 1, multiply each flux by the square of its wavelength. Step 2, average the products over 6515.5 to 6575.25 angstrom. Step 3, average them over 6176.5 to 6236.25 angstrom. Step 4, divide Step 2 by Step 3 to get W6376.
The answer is 2.01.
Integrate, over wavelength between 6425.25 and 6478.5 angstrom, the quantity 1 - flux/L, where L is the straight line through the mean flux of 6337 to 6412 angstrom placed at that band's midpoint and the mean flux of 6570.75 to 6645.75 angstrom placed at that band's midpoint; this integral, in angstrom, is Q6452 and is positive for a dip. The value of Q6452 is -3.82 angstrom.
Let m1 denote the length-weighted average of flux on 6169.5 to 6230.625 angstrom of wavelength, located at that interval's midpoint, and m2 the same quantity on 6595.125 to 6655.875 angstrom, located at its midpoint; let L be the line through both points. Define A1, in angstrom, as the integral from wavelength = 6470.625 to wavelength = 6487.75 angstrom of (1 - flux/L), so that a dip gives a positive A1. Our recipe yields -3.2 angstrom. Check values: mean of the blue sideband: 12.5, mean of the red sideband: 20.6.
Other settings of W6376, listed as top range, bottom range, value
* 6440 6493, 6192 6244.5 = 1.85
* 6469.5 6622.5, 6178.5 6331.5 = 1.74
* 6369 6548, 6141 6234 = 1.64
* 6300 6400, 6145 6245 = 1.39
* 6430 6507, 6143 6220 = 1.64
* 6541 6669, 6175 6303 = 1.82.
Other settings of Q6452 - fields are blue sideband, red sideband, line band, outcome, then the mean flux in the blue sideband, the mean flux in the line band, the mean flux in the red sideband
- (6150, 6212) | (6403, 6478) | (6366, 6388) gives 2.0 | 13.3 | 16.5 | 19.7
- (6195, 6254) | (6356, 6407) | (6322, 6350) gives -4.0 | 12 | 17.9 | 17.1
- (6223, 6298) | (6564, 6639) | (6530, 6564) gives -4.9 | 12.9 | 22.7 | 21.1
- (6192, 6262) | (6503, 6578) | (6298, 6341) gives -4.6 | 12.1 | 16.7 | 22.1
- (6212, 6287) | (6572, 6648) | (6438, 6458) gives -3.1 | 12.4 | 19.8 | 21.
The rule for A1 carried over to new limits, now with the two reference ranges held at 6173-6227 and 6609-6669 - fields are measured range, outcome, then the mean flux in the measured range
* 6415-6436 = -3.5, 19.2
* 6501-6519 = -3.6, 21.4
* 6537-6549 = -2.9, 23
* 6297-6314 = -1.4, 15.6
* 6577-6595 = -2.2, 21.5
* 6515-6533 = -4.2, 22.3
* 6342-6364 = -3.9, 17.9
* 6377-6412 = -3.0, 17.3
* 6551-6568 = -3.0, 22.1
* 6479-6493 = -2.6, 20.7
